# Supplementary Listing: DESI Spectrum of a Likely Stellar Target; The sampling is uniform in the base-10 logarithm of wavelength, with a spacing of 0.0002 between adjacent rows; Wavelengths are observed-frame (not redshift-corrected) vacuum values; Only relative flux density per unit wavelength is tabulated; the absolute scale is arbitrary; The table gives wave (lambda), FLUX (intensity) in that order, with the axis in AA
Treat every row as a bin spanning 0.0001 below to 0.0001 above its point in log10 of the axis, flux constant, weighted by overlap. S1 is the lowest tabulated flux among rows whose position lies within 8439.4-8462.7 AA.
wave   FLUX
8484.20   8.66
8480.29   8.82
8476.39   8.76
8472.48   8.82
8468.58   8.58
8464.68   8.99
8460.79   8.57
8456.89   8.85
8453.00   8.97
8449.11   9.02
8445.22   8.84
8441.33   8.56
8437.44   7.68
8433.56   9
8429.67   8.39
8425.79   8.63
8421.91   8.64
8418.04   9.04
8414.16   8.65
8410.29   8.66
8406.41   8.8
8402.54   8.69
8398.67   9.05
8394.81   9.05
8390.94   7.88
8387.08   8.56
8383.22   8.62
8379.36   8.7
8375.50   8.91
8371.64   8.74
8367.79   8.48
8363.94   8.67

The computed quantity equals 8.56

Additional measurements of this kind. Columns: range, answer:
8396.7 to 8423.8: 8.64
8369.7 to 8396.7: 7.88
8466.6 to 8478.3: 8.58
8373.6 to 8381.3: 8.7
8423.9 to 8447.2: 7.68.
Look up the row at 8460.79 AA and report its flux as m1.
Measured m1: 8.57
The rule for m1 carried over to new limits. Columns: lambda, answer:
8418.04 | 9.04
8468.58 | 8.58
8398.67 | 9.05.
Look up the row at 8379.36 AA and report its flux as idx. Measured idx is 8.7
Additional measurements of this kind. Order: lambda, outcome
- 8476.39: 8.76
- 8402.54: 8.69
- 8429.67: 8.39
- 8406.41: 8.8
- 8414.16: 8.65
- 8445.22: 8.84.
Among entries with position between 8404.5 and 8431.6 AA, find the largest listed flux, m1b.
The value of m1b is 9.04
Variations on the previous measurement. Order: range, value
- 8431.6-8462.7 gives 9.02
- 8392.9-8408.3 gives 9.05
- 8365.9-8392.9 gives 8.91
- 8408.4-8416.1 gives 8.66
